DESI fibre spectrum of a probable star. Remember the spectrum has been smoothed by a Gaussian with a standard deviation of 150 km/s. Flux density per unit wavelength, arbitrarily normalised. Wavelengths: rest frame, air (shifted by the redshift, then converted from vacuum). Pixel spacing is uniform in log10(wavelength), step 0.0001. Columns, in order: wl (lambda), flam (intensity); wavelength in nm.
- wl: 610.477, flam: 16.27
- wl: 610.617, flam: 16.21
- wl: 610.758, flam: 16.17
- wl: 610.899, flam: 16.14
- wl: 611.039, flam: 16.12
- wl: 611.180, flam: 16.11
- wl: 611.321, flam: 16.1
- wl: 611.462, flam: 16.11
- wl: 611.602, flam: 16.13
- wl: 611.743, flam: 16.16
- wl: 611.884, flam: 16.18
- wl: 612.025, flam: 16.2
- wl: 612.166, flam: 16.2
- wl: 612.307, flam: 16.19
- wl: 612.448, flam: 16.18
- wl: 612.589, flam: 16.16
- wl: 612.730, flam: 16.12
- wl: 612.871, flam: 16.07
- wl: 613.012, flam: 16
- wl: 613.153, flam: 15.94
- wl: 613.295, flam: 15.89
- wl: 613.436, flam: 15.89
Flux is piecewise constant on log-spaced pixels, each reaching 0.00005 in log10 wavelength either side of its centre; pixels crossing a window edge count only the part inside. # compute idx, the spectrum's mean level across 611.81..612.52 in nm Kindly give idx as 16.2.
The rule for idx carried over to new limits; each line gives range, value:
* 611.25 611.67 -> 16.1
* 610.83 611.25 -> 16.1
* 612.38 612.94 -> 16.1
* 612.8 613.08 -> 16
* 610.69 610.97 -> 16.2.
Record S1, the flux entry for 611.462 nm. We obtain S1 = 16.11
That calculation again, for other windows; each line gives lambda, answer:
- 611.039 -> 16.12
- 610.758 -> 16.17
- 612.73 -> 16.12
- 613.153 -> 15.94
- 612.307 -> 16.19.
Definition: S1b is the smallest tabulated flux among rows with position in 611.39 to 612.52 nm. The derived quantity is 16.11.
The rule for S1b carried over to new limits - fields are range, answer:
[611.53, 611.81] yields 16.13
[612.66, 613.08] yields 16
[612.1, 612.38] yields 16.19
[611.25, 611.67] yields 16.1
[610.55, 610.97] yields 16.14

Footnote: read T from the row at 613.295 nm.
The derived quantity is 15.89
